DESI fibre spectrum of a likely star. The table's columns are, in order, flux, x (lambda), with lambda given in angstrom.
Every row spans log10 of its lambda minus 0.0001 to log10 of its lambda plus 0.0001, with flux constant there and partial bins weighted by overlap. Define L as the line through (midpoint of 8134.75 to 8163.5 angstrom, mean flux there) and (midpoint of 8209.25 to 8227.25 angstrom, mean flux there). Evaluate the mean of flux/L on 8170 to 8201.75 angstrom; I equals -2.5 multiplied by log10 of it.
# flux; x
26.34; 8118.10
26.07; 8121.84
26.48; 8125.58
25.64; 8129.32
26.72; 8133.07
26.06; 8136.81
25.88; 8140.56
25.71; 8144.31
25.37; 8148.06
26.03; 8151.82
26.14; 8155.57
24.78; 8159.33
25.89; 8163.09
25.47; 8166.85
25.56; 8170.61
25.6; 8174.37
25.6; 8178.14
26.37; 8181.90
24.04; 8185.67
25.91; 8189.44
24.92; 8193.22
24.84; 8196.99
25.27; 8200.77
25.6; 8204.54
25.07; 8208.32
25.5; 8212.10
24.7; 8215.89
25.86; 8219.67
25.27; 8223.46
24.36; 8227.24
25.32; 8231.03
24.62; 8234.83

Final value 0.01 mag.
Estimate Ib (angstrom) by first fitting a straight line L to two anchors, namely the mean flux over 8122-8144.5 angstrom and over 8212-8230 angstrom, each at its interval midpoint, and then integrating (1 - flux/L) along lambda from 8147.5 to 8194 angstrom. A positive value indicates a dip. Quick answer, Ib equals 0.3 angstrom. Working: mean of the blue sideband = 26.1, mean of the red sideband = 25.1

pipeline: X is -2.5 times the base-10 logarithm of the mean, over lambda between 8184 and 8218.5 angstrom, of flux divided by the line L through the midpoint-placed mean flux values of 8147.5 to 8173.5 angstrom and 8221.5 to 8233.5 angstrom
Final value 0.00 mag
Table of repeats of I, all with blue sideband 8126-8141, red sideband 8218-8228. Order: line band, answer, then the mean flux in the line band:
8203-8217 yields 0.01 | 25.2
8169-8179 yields 0.01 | 25.6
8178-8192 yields 0.01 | 25.4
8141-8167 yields 0.01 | 25.6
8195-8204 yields 0.01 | 25.2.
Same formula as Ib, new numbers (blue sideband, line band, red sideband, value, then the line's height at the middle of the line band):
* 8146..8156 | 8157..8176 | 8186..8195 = 0.1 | 25.6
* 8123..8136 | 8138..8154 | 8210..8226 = 0.2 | 26.1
